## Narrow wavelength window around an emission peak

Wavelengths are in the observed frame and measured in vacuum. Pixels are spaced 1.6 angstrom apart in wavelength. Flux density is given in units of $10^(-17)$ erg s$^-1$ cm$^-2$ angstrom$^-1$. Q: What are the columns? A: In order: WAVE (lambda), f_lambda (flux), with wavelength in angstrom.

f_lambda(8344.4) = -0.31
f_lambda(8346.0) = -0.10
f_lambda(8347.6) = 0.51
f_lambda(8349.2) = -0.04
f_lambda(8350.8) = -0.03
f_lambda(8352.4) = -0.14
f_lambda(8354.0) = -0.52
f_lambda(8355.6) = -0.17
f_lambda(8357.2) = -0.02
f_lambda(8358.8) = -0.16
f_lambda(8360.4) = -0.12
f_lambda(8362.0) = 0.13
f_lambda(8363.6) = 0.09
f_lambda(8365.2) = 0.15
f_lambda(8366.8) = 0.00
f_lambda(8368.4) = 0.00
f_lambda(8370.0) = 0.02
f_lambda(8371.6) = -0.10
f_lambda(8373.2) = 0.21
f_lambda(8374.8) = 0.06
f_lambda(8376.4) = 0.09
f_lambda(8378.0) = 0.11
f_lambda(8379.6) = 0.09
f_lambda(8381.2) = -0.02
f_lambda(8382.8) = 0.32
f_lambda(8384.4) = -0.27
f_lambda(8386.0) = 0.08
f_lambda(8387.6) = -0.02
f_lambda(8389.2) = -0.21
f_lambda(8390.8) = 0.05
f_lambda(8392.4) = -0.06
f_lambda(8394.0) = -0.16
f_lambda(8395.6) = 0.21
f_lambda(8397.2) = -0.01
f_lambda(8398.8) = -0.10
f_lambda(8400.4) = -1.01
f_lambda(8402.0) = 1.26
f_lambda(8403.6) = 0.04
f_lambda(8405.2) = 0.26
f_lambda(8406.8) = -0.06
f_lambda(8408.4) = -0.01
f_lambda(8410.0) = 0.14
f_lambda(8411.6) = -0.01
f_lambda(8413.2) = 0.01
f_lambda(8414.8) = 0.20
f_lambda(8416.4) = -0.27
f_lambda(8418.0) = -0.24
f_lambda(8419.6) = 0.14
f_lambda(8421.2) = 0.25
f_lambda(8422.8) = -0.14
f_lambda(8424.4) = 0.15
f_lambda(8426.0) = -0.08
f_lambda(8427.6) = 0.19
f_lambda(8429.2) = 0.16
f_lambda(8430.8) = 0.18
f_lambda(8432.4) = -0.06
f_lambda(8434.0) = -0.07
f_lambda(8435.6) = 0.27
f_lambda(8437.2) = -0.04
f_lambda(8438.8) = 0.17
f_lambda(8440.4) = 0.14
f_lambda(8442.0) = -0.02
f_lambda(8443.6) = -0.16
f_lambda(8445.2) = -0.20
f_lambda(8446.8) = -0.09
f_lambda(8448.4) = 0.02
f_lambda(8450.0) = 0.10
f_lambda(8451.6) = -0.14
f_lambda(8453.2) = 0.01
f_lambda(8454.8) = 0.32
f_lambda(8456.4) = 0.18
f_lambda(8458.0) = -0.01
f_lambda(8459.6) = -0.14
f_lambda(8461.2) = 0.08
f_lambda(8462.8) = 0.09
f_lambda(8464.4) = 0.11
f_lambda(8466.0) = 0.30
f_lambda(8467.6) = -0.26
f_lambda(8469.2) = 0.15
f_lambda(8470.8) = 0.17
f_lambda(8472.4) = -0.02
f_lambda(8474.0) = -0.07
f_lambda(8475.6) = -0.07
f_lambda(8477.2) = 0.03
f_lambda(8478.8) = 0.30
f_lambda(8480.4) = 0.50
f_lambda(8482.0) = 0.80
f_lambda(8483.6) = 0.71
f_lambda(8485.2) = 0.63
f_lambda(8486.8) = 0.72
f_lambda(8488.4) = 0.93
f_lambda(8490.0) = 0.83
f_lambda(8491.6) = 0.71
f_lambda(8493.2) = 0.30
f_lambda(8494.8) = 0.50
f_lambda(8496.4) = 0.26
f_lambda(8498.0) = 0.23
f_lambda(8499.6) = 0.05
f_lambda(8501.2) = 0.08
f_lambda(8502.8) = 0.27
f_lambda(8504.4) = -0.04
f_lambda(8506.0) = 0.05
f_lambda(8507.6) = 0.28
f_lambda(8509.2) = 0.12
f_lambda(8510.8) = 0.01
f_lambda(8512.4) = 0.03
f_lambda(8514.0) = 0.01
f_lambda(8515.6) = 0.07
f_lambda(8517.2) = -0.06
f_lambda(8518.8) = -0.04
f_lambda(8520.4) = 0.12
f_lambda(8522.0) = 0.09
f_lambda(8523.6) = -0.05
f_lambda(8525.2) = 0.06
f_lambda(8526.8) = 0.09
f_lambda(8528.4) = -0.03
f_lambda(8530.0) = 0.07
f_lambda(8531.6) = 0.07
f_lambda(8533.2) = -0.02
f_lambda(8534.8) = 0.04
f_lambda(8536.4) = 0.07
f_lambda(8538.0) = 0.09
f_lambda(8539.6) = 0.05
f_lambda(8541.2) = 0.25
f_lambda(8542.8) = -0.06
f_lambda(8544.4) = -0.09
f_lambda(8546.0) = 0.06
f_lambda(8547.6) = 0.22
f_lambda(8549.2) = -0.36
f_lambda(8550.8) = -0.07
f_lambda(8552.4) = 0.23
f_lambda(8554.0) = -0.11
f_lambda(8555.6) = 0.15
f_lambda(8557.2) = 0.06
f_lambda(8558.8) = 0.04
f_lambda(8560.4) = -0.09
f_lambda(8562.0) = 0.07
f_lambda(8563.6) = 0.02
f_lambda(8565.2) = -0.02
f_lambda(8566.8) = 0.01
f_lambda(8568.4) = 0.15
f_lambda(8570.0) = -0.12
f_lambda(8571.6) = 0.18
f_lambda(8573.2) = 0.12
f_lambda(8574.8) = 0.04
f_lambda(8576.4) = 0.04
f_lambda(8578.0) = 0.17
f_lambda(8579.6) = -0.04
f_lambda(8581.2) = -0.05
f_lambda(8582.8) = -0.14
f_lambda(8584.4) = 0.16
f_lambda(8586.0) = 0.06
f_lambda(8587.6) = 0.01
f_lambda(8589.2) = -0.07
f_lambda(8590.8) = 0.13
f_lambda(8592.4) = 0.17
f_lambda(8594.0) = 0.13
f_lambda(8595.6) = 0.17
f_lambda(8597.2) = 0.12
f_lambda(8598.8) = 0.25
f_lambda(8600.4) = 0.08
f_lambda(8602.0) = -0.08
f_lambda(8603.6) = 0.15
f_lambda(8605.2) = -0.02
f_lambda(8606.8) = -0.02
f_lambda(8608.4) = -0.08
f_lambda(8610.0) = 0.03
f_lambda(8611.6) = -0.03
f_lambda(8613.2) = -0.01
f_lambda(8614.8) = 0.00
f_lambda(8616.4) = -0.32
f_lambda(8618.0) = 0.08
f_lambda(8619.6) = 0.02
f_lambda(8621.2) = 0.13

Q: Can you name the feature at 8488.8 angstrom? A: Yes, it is [O II]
